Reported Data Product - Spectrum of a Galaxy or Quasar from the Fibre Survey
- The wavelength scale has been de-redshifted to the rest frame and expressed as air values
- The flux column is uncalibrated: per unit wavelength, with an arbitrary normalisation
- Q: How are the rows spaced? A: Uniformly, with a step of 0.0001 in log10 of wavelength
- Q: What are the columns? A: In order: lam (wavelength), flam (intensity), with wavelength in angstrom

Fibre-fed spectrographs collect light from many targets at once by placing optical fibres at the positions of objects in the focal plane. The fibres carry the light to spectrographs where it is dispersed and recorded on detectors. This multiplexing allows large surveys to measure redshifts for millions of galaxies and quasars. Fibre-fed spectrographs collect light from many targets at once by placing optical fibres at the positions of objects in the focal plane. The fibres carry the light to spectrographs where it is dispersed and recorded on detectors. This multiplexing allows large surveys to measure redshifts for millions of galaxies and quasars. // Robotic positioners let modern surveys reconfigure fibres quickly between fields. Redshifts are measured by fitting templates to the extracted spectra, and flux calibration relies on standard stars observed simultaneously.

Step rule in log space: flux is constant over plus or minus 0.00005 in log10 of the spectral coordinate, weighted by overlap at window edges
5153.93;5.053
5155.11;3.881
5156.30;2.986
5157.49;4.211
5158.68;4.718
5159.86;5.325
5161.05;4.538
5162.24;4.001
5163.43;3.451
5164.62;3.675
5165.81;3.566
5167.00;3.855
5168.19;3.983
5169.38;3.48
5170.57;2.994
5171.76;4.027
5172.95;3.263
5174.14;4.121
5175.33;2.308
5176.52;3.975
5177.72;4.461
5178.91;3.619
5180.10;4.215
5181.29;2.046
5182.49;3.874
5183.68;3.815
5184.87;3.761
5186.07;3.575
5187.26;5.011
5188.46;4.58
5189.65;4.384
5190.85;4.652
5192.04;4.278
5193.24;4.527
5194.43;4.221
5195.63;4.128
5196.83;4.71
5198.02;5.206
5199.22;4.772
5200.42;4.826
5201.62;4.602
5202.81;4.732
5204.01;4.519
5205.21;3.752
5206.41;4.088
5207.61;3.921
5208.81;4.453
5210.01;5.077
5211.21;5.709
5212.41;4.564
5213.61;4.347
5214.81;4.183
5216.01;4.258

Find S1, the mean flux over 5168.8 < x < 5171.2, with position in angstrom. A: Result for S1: 3.25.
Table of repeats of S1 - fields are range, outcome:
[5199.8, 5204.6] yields 4.67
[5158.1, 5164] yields 4.41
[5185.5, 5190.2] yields 4.4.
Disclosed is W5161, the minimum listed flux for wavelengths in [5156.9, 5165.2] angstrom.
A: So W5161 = 3.451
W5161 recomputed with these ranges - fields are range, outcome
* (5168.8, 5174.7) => 2.994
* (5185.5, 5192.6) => 3.575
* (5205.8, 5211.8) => 3.921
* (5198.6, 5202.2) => 4.602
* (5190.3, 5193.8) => 4.278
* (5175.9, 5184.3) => 2.046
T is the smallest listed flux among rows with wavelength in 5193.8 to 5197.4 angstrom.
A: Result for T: 4.128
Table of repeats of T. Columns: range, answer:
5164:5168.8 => 3.566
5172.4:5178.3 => 2.308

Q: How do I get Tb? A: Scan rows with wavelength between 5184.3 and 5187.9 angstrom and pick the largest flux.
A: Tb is 5.011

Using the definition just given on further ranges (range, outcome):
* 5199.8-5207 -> 4.826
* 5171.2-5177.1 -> 4.121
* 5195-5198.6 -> 5.206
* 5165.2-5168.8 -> 3.983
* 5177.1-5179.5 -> 4.461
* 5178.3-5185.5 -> 4.215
